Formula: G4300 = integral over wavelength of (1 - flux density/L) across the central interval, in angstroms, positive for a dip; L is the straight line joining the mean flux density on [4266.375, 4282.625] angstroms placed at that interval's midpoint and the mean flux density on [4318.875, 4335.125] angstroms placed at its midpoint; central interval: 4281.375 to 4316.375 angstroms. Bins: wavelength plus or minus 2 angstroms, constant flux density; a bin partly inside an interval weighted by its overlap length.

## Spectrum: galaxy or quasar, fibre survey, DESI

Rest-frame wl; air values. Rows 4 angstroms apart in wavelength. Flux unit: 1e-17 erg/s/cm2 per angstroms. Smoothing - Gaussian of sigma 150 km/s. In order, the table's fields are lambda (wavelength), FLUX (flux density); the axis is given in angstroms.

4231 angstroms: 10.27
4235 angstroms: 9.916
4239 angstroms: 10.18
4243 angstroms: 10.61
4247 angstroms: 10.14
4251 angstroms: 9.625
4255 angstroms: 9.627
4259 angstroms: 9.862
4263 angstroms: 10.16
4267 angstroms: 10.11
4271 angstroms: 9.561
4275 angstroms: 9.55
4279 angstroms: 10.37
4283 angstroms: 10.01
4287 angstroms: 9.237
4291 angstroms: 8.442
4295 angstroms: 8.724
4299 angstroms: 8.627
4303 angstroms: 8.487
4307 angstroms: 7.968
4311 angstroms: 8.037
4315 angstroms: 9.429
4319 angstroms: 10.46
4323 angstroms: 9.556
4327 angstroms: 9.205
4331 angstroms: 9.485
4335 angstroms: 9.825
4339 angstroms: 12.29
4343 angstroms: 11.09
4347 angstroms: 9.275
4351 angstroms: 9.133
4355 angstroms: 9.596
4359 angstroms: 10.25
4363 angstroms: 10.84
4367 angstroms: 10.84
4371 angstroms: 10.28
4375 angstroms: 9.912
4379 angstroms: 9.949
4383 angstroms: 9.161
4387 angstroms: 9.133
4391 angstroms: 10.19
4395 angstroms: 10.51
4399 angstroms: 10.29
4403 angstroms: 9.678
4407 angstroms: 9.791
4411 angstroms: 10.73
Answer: 3.6 angstroms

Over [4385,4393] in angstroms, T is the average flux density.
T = 9.66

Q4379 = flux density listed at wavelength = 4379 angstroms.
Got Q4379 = 9.949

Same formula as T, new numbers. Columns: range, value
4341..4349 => 10.2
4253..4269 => 9.94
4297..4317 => 8.51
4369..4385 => 9.83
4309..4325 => 9.37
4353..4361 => 9.92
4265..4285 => 9.92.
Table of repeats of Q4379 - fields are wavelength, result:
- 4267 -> 10.11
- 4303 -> 8.487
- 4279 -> 10.37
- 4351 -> 9.133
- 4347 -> 9.275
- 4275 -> 9.55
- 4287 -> 9.237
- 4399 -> 10.29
